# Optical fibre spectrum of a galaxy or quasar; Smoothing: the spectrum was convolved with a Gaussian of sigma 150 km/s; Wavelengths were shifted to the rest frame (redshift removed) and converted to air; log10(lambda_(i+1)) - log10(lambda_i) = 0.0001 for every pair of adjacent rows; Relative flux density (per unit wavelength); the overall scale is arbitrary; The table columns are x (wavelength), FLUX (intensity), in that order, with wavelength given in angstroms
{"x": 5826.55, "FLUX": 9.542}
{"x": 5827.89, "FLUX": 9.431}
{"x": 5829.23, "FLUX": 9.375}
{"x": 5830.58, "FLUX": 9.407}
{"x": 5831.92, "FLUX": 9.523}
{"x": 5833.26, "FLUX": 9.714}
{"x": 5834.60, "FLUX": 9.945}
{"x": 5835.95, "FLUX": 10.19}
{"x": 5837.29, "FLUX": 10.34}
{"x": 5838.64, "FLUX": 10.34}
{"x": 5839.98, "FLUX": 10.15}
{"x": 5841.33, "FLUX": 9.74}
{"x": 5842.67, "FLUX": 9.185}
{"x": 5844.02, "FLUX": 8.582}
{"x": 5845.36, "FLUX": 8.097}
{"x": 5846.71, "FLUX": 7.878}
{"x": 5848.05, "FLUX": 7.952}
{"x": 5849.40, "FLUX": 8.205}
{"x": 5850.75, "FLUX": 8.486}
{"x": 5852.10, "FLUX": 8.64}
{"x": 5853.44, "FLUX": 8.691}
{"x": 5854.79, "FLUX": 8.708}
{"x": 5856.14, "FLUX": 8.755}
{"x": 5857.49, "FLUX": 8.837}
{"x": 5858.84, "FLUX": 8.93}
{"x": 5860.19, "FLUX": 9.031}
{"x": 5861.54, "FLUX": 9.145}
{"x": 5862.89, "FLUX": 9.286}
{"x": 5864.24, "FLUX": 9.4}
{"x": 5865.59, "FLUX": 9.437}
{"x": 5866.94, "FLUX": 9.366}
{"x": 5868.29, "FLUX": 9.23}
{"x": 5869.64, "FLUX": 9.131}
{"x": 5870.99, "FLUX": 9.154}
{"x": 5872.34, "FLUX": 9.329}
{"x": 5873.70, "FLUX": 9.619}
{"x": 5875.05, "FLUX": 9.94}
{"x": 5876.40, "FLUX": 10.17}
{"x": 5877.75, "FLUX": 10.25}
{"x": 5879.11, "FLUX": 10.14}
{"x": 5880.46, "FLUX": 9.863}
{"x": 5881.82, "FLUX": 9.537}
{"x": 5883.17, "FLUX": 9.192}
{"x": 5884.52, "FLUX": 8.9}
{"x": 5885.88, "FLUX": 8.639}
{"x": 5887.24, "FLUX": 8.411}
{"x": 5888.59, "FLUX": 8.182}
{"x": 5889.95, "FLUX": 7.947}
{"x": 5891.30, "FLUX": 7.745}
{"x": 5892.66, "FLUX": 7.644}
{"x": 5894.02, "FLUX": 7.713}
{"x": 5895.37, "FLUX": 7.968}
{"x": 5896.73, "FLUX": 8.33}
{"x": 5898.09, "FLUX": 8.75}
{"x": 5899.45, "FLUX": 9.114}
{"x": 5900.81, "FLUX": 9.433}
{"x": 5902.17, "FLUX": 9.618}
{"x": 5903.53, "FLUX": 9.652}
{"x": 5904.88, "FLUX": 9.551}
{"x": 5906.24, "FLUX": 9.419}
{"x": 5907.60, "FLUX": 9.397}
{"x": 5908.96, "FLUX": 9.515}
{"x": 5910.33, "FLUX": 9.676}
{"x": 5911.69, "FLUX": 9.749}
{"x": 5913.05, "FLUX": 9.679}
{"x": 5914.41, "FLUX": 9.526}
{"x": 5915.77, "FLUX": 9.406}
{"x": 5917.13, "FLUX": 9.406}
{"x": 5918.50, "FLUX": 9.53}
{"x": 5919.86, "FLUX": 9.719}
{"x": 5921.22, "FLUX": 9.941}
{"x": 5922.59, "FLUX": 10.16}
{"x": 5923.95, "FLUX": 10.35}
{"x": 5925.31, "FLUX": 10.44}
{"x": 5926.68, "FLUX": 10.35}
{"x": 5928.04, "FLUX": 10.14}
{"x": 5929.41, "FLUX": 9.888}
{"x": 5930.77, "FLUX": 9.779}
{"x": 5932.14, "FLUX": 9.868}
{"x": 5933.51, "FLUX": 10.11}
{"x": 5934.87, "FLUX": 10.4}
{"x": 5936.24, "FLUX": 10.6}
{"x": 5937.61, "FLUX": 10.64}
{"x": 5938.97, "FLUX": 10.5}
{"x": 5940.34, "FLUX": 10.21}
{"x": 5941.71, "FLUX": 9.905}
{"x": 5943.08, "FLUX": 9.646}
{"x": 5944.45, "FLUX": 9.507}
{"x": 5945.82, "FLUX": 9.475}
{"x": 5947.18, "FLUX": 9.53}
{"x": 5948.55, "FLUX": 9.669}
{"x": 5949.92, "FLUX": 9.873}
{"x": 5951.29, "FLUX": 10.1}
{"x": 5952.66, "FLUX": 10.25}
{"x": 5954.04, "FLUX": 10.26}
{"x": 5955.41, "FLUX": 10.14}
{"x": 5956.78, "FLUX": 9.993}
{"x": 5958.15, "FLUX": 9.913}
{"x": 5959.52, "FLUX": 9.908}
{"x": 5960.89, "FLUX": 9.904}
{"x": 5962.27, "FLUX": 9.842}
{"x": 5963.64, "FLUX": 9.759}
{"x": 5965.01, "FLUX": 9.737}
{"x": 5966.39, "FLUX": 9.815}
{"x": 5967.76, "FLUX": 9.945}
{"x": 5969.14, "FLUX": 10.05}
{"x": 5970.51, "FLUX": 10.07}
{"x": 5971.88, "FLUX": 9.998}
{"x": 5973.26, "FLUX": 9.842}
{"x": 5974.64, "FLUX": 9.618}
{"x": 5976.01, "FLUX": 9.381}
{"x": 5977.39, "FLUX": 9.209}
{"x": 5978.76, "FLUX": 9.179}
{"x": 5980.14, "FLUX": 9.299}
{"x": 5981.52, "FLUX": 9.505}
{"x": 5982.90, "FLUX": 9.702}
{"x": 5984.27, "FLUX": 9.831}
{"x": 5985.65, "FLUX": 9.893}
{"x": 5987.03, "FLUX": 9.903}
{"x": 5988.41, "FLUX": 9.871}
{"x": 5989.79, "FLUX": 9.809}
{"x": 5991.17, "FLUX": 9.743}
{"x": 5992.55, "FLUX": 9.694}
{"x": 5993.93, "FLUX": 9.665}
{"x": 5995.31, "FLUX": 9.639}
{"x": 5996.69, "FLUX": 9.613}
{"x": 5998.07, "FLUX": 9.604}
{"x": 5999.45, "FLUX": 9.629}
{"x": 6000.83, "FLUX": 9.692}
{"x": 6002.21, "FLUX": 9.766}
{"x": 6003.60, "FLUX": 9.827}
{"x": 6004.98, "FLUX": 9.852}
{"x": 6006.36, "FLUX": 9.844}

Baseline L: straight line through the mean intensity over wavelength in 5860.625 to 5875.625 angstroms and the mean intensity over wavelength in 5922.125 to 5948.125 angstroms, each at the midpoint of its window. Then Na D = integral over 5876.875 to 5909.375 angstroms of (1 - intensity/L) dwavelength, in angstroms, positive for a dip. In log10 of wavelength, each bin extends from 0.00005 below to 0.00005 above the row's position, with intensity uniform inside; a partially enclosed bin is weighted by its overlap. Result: 2.26 angstroms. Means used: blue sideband 9.36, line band 8.96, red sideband 10.1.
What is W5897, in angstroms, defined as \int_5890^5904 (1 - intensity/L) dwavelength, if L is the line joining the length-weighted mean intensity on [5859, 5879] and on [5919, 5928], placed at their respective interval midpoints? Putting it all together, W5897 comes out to 1.8 angstroms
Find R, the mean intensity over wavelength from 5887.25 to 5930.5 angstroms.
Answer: 9.28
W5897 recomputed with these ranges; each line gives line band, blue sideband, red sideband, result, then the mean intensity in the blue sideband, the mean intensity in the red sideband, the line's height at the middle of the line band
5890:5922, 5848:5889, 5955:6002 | 0.7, 9.14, 9.75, 9.35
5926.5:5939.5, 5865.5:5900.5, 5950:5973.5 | -0.8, 8.99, 9.97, 9.61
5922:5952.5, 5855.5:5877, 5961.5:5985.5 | -1.6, 9.3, 9.7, 9.56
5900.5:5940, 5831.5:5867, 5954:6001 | -1.7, 9.12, 9.76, 9.47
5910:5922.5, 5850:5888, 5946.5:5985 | -0.2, 9.22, 9.8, 9.5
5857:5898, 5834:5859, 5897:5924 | 1.2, 9.03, 9.54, 9.28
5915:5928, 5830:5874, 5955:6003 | -0.6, 9.16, 9.74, 9.48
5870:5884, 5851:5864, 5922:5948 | -0.8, 8.89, 10.1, 9.19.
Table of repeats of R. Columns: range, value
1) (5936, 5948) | 9.98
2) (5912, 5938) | 9.99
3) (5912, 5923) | 9.66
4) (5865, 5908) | 9.09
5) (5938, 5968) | 9.91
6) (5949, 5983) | 9.81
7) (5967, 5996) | 9.71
